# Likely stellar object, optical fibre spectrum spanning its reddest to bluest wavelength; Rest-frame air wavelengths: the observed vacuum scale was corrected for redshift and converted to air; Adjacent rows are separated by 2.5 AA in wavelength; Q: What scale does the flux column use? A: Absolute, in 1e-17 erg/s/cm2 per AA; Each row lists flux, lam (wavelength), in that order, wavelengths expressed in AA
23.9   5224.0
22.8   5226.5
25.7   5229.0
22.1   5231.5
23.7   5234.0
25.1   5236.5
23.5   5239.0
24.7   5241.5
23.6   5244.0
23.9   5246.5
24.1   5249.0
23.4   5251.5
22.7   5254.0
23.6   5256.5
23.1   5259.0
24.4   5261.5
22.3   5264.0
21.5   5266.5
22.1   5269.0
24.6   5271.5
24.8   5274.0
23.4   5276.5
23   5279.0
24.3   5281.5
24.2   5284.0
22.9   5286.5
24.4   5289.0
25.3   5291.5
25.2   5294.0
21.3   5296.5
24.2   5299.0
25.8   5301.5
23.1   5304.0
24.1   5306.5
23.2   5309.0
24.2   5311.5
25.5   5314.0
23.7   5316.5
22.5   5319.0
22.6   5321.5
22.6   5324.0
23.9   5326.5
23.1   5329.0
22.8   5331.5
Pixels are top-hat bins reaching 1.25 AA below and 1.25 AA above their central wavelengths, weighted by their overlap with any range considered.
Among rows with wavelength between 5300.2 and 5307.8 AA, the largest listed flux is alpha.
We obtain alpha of 25.8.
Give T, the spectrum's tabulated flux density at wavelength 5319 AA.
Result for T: 22.5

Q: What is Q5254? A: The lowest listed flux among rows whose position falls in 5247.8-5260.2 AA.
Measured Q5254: 22.7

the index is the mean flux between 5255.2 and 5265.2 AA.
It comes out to 23.4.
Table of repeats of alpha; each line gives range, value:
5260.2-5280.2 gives 24.8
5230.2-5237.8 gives 25.1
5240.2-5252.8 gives 24.7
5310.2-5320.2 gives 25.5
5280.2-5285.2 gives 24.3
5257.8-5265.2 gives 24.4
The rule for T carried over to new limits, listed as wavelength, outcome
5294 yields 25.2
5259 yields 23.1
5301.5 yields 25.8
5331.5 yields 22.8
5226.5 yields 22.8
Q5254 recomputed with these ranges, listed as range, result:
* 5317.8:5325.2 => 22.5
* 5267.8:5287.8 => 22.1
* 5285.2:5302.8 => 21.3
